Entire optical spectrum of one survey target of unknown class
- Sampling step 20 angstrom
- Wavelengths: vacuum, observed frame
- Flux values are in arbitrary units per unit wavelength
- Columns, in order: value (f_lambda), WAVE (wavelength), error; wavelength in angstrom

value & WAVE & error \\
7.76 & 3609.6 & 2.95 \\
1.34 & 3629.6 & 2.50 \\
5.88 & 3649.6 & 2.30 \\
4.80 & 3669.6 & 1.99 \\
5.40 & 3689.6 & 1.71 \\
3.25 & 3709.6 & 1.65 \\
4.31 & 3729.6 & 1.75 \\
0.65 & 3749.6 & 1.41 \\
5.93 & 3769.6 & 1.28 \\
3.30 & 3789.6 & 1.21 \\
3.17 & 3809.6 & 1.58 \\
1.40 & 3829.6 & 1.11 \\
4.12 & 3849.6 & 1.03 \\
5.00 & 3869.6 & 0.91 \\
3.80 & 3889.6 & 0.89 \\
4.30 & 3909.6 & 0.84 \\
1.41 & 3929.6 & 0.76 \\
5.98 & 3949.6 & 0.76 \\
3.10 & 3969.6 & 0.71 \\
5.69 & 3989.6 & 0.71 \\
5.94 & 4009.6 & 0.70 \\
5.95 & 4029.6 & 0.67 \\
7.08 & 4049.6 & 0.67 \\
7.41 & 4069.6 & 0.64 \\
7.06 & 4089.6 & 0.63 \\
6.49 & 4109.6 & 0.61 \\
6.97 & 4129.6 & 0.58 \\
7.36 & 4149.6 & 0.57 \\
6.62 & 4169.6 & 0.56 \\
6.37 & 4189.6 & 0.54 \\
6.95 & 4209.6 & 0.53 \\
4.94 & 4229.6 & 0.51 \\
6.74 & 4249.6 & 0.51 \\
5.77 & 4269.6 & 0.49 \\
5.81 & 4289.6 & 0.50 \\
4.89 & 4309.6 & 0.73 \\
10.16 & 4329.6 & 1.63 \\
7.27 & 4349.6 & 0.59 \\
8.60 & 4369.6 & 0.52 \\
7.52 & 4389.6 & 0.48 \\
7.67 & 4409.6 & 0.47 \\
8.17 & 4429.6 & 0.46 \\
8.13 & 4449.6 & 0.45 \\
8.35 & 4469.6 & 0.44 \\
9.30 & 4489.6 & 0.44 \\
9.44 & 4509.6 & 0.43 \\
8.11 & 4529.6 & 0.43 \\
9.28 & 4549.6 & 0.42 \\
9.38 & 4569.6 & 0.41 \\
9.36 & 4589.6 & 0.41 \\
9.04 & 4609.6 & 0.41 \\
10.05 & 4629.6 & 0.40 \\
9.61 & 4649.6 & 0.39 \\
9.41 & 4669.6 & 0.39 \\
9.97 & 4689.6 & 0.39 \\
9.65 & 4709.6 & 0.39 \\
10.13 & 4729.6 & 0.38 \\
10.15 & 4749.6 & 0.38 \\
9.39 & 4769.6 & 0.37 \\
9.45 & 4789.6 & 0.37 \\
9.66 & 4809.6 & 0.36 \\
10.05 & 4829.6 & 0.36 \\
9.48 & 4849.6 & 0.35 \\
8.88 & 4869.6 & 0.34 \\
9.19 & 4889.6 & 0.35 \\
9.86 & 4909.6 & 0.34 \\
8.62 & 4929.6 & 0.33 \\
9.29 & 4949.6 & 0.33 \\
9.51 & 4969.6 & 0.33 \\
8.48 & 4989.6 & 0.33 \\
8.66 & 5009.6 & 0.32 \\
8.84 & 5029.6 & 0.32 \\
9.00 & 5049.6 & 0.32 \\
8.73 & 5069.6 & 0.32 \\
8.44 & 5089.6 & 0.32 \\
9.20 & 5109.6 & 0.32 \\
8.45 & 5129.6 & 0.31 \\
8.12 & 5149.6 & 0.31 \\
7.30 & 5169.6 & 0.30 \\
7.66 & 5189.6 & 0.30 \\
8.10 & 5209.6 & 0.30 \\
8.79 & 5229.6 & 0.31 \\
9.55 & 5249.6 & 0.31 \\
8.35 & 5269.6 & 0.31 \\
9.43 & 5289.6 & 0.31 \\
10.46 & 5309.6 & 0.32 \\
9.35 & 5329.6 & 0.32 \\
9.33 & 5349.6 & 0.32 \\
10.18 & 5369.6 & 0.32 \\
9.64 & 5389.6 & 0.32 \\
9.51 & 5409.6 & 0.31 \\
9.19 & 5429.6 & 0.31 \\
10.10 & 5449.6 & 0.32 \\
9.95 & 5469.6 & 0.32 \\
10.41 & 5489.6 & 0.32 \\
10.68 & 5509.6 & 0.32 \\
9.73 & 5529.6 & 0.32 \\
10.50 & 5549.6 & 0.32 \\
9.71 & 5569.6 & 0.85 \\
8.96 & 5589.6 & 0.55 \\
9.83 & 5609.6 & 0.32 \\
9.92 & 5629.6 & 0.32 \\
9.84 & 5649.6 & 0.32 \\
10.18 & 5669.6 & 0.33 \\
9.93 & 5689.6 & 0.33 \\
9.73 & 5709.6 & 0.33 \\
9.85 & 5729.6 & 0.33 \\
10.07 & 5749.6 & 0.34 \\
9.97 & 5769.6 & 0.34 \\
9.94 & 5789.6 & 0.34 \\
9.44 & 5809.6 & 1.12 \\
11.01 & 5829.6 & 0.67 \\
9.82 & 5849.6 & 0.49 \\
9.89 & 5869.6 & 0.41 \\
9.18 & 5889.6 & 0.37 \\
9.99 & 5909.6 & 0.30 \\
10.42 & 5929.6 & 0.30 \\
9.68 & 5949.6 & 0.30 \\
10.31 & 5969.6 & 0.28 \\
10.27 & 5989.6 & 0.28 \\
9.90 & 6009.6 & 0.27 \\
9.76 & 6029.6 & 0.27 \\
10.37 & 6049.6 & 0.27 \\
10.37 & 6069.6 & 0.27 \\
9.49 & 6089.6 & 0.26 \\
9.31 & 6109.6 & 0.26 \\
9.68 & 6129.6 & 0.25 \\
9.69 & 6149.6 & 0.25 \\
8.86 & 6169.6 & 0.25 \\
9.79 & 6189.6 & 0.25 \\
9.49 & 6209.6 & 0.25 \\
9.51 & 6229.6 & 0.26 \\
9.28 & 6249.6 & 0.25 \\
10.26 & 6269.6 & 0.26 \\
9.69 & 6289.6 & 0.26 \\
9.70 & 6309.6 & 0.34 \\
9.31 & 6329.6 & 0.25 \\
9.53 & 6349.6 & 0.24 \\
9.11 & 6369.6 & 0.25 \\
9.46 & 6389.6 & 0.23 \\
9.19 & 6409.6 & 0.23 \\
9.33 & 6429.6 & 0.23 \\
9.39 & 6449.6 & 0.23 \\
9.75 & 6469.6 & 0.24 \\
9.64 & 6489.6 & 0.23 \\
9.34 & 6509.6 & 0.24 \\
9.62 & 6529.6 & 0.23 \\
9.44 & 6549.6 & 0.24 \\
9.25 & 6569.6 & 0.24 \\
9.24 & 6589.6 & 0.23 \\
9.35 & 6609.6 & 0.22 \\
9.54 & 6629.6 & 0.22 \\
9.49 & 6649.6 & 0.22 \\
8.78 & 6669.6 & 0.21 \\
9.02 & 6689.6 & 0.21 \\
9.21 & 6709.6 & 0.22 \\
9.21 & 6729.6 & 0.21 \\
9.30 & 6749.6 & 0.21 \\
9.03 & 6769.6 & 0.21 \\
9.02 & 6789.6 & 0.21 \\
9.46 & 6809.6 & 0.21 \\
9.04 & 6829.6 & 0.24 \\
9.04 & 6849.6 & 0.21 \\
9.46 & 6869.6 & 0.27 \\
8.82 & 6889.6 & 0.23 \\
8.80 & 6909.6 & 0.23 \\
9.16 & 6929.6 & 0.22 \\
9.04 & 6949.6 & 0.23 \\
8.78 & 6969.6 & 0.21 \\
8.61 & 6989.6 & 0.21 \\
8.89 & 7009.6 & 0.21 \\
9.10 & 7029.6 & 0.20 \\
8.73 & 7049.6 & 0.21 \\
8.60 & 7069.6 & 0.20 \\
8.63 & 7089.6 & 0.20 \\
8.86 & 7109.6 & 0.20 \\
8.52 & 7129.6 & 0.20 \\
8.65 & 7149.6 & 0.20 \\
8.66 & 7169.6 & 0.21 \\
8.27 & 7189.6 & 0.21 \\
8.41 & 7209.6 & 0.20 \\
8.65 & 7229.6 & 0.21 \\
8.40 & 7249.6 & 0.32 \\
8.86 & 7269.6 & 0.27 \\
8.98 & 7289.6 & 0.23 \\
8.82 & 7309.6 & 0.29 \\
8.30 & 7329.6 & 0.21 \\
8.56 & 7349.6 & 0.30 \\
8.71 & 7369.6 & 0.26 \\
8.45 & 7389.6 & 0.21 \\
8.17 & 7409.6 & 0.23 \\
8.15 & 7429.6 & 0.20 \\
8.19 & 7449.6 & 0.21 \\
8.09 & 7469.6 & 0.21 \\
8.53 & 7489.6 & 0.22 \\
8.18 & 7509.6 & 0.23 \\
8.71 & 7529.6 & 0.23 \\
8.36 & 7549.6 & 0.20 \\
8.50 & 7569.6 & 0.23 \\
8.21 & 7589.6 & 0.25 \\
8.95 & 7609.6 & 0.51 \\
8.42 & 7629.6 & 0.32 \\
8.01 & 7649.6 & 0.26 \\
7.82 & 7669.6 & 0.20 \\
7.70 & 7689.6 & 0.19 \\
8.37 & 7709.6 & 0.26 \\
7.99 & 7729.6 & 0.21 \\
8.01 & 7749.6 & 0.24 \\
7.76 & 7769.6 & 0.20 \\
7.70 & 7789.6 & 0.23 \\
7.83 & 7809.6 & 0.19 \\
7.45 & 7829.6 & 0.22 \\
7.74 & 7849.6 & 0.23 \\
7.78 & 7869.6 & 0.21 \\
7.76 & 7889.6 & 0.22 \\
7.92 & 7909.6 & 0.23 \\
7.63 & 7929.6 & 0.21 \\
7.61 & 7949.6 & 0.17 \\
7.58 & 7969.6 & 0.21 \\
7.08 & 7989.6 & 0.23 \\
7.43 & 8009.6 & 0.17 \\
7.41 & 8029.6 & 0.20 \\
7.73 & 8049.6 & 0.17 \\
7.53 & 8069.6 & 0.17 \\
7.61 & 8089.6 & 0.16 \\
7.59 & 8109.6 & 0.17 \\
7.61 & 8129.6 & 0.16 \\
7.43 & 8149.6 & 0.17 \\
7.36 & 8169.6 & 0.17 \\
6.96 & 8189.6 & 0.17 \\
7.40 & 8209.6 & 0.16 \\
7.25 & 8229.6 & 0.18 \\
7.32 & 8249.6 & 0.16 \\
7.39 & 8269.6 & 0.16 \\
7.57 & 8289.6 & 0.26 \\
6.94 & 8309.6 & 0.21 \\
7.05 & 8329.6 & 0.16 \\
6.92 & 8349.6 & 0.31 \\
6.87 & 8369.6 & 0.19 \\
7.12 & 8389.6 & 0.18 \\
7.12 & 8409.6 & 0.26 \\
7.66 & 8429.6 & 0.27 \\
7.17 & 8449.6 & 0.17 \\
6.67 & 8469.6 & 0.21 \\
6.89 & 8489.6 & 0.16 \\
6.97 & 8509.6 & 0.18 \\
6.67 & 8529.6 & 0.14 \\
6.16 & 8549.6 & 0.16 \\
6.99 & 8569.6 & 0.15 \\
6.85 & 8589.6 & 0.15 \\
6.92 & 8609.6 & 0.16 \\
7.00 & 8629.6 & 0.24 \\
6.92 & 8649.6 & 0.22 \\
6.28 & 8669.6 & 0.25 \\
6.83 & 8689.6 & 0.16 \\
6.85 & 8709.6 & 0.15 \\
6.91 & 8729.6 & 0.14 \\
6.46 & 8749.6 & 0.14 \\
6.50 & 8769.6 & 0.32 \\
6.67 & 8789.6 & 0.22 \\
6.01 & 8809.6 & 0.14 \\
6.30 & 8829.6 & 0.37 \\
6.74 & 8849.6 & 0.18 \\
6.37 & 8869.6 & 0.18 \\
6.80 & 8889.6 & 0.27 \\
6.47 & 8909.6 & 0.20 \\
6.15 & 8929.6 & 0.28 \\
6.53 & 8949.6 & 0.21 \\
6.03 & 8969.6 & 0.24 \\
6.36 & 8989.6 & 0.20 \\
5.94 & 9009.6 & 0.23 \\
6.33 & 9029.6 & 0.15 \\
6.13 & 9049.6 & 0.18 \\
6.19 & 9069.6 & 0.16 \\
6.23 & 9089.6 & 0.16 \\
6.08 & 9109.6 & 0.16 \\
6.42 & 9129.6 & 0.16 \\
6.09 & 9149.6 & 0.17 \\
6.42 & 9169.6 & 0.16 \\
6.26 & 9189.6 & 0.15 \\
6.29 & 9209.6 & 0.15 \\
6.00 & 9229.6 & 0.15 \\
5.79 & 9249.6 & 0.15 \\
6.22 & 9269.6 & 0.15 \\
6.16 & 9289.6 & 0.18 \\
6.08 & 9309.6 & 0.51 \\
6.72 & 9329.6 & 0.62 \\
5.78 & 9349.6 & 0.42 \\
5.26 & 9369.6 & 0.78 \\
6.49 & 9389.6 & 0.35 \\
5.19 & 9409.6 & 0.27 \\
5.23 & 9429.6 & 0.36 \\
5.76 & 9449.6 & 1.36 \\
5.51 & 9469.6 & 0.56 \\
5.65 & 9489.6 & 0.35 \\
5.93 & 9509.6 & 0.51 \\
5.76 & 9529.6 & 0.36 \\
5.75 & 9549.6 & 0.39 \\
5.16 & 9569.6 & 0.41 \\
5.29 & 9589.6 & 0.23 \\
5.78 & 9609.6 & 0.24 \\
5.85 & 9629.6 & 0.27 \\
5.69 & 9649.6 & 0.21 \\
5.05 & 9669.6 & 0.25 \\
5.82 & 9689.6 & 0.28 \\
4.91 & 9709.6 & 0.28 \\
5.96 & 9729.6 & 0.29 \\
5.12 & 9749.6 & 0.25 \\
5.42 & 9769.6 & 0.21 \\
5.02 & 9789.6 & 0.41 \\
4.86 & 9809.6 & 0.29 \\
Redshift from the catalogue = 0.000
